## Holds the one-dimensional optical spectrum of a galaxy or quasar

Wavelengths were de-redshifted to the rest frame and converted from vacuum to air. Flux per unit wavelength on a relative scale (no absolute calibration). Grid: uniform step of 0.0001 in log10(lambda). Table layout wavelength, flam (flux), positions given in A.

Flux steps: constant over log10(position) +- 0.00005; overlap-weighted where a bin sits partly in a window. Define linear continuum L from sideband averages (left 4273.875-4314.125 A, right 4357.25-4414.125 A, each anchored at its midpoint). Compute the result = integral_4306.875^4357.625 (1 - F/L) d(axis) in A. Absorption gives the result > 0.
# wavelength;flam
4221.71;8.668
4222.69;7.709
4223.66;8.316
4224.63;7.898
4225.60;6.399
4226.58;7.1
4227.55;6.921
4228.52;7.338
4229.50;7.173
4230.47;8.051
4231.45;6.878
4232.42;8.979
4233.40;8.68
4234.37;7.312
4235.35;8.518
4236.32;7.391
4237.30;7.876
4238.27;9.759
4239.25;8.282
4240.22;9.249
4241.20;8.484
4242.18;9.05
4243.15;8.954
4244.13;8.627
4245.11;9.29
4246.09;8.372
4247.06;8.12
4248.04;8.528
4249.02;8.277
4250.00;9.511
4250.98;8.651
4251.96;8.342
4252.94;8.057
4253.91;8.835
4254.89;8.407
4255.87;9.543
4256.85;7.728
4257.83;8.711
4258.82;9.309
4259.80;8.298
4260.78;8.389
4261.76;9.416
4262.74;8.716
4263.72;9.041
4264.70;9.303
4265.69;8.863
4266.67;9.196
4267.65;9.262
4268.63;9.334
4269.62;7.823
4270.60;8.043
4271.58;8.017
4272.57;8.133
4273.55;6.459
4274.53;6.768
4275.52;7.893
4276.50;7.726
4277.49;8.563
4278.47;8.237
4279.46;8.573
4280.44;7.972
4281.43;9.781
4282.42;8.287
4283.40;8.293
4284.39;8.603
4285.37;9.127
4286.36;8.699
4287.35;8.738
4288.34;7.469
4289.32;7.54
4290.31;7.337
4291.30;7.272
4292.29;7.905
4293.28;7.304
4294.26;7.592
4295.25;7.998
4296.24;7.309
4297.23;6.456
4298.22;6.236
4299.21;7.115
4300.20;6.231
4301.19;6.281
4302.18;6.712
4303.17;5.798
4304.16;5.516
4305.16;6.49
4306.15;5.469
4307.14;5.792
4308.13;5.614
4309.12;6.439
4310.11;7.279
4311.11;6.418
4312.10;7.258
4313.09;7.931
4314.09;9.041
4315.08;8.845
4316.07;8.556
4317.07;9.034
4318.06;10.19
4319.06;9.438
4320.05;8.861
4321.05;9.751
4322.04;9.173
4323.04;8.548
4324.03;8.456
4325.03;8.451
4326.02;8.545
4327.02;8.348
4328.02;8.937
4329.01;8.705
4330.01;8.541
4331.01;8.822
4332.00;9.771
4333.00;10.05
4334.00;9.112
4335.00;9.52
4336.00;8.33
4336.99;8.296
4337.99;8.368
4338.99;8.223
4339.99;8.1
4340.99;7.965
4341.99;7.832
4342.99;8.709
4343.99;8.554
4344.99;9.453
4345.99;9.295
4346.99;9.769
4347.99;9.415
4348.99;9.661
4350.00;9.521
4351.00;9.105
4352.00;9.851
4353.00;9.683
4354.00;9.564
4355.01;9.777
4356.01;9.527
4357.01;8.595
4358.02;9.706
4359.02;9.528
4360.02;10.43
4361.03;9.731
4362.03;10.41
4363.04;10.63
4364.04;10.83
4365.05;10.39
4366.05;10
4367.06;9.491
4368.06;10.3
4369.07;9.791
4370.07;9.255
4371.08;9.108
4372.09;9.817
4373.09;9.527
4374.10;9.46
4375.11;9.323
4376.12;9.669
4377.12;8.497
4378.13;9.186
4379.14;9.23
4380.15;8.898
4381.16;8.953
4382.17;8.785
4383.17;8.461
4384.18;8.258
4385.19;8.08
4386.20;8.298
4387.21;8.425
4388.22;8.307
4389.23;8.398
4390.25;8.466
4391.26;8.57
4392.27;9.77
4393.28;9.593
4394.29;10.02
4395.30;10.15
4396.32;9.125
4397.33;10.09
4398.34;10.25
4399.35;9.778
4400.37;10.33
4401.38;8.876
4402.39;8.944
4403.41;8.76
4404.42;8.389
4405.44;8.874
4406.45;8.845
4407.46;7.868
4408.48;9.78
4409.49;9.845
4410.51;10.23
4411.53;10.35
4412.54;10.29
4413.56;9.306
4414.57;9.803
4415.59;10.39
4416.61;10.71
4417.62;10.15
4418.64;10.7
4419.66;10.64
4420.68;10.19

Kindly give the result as -3.0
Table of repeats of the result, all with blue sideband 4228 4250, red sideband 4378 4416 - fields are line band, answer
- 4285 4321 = 5.2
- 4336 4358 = -0.2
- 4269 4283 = 0.8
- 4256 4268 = -0.6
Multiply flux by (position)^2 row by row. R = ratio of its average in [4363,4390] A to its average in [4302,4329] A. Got 1.21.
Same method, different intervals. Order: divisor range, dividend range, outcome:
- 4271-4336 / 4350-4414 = 1.23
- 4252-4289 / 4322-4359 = 1.10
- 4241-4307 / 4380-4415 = 1.21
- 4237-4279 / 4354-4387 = 1.16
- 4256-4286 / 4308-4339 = 1.04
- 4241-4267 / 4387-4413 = 1.14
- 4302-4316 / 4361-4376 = 1.49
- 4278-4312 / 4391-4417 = 1.38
